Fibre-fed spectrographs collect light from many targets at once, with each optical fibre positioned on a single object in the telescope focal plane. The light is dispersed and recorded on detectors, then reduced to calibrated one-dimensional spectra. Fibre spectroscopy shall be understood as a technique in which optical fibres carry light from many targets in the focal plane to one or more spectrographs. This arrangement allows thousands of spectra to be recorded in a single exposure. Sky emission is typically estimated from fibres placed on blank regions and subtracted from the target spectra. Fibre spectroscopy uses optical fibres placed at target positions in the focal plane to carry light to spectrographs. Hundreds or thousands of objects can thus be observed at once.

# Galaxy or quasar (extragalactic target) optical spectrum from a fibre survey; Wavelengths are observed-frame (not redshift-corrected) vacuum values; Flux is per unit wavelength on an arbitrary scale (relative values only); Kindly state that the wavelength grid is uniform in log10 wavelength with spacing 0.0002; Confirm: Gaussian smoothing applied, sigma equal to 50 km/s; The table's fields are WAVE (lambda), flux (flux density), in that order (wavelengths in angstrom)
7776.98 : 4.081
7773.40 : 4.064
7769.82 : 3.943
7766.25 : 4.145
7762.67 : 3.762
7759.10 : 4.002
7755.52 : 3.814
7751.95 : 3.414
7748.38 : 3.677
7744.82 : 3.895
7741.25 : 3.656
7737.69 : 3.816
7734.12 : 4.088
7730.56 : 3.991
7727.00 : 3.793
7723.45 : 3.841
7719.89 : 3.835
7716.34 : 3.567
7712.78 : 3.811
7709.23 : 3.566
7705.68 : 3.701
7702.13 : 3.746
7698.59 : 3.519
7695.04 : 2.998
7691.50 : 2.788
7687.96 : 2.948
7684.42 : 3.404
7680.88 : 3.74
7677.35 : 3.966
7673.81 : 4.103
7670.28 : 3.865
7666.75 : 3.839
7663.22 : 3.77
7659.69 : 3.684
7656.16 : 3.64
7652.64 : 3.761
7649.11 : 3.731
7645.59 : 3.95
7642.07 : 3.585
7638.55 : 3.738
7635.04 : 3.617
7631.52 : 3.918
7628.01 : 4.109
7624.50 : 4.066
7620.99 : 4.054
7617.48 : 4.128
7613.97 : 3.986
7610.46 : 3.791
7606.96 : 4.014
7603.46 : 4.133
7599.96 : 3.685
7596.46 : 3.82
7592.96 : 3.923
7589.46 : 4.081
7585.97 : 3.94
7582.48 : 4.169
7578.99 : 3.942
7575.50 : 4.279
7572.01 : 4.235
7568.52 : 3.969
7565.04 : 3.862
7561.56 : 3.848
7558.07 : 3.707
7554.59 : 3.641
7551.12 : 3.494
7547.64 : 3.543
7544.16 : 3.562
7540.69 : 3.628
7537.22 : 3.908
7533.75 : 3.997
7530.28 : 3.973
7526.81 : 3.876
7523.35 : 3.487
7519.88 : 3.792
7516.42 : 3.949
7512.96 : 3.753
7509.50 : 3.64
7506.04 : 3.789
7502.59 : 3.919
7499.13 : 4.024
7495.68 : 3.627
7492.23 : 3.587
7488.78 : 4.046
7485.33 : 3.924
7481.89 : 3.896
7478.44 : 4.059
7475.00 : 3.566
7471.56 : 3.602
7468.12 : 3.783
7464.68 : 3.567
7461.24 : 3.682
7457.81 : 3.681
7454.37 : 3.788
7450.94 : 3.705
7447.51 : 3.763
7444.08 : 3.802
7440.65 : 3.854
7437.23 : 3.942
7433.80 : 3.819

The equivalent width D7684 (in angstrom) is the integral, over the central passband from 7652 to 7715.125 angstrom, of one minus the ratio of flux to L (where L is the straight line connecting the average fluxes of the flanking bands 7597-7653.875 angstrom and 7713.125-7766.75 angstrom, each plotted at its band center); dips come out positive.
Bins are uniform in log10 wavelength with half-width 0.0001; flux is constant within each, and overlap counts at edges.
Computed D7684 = 4.1 angstrom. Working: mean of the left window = 3.89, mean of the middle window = 3.6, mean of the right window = 3.81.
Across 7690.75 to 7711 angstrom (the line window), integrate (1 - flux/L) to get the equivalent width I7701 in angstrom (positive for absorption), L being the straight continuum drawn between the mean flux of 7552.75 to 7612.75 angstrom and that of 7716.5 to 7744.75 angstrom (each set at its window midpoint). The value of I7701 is 2.3 angstrom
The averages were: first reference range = 3.94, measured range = 3.42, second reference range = 3.85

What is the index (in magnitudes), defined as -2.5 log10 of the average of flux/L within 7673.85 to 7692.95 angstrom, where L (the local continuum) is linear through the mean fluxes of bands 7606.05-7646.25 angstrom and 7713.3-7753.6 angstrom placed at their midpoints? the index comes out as 0.119 mag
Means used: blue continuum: 3.91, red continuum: 3.78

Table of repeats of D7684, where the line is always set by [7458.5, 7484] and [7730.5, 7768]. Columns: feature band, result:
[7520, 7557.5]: 0.5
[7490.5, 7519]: -0.3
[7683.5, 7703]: 3.1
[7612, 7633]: -1.4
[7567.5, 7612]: -2.6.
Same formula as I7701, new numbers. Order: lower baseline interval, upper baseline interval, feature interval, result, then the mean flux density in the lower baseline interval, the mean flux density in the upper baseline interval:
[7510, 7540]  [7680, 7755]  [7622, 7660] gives -1.2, 3.83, 3.61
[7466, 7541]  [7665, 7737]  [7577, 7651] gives -3.9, 3.81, 3.66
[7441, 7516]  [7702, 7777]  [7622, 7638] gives -0.5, 3.78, 3.82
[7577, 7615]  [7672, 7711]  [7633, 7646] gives 0.1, 3.95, 3.5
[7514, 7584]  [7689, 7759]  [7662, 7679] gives -0.9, 3.84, 3.66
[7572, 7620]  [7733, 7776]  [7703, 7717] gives 0.8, 4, 3.86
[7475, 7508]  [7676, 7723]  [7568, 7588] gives -2.1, 3.86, 3.51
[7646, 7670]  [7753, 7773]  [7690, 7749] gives 2.9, 3.76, 3.92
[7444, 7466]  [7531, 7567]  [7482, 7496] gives -0.4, 3.71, 3.73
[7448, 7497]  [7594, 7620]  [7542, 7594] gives 0.1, 3.75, 3.94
